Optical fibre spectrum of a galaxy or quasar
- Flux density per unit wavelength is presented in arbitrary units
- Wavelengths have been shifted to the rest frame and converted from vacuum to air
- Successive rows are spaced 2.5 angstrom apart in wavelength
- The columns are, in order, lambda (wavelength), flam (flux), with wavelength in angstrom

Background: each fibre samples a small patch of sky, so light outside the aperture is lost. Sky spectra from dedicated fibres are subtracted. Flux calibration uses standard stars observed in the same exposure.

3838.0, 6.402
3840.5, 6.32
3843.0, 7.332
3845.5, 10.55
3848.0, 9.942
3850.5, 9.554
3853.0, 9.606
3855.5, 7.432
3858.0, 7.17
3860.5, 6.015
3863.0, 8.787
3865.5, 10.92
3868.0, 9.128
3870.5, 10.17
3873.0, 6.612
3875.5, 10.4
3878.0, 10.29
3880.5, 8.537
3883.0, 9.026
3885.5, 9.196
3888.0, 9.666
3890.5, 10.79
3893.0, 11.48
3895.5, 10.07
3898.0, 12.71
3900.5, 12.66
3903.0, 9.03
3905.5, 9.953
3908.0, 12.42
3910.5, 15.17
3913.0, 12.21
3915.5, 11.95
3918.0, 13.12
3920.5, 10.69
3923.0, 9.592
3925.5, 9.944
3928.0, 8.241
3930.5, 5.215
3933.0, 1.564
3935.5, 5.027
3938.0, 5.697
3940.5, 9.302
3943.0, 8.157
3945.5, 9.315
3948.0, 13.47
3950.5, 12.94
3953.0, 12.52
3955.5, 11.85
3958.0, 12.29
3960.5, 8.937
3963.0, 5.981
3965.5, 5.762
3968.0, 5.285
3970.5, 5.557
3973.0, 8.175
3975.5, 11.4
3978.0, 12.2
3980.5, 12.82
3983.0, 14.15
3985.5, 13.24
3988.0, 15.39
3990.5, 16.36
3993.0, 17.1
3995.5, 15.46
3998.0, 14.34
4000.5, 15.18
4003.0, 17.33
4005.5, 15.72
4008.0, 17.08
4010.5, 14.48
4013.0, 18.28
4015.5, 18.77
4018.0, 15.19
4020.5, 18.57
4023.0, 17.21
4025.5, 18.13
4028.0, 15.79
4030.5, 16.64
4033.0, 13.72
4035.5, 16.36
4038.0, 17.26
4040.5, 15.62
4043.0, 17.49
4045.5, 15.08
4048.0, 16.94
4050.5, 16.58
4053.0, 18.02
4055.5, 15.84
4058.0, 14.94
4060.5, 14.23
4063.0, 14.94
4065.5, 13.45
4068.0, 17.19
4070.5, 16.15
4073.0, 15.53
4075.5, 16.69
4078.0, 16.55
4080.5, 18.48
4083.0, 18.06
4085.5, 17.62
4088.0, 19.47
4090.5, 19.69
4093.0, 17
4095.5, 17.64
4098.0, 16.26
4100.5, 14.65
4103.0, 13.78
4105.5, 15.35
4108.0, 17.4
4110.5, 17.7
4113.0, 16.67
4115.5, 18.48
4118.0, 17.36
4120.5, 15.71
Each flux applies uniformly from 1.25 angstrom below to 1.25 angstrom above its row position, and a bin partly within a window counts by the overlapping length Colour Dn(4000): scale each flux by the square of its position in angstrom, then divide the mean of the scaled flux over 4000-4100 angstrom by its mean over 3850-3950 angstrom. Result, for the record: 1.9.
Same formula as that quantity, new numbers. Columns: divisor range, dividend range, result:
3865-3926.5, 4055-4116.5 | 1.71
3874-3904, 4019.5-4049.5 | 1.73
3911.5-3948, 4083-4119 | 2.12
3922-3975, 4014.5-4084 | 2.06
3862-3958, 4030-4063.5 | 1.72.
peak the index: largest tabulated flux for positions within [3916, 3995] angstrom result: 17.1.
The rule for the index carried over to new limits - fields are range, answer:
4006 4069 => 18.77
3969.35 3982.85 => 12.82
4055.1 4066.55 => 15.84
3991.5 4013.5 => 18.28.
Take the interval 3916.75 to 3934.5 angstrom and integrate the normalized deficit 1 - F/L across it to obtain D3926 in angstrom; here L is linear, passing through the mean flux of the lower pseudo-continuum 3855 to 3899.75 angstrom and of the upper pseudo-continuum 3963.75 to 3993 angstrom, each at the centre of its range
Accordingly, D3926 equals 3.3 angstrom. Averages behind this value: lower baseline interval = 9.42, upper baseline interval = 11.1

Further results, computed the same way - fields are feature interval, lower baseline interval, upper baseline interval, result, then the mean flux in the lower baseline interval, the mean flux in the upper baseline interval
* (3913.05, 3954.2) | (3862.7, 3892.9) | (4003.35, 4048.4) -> 9.9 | 9.56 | 16.6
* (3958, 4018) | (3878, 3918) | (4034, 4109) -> 4.1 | 11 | 16.5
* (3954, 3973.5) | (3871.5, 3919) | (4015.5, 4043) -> 8.1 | 10.8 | 16.6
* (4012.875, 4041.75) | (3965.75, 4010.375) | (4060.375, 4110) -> -4.4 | 13.2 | 16.6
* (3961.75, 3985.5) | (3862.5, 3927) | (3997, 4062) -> 8.1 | 10.6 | 16.3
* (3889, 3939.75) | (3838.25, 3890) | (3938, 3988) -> -2.1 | 8.81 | 10.2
